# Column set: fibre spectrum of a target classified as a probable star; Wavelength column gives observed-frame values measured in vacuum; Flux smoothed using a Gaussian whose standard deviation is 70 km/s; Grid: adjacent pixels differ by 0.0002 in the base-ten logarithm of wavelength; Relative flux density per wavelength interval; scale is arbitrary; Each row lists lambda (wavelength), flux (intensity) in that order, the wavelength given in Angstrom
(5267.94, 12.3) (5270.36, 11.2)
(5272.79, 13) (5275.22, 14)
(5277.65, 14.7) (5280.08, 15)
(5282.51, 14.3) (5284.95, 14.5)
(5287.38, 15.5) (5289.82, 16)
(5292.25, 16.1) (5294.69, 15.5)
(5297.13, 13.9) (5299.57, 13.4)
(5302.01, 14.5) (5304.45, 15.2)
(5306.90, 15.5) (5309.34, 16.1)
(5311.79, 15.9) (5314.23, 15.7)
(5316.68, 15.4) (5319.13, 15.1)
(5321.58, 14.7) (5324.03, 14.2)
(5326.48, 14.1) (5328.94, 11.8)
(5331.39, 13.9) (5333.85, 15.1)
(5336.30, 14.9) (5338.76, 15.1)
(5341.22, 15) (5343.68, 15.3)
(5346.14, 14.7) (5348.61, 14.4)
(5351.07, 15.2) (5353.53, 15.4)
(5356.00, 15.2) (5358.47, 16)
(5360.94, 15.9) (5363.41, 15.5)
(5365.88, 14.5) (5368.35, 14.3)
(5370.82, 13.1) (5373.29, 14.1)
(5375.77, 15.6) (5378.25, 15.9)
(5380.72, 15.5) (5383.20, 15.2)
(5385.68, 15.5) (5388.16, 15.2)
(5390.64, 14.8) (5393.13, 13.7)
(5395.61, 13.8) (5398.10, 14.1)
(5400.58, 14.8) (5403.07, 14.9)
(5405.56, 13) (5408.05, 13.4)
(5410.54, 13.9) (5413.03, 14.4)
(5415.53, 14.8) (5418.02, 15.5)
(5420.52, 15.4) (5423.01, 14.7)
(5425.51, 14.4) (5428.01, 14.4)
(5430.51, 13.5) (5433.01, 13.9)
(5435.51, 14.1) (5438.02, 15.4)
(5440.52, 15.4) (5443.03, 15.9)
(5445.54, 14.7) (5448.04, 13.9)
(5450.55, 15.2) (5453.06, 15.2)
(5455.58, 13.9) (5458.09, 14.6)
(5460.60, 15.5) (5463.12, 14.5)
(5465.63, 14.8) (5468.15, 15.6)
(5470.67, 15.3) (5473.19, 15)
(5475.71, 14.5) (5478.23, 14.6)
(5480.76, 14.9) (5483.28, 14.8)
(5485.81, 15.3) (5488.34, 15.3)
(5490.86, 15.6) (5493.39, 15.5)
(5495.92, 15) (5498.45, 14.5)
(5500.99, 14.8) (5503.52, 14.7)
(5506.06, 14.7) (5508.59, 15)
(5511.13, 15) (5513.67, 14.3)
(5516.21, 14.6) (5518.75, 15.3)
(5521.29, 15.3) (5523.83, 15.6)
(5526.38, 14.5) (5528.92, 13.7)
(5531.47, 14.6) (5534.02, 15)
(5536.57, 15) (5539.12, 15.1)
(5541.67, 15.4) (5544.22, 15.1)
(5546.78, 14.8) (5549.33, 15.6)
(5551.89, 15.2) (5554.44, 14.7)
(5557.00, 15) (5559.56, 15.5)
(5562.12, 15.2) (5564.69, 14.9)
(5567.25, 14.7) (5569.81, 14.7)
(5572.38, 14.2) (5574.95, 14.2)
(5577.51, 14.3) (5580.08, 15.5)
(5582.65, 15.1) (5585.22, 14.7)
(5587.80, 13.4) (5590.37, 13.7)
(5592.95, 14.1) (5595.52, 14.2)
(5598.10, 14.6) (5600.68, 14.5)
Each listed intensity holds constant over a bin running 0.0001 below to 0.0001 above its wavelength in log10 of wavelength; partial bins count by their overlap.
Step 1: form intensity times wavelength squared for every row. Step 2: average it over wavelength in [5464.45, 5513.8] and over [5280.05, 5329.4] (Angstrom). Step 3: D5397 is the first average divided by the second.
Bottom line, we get 1.1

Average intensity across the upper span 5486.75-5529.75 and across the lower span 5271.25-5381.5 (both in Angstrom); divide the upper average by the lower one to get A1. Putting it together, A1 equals 1.01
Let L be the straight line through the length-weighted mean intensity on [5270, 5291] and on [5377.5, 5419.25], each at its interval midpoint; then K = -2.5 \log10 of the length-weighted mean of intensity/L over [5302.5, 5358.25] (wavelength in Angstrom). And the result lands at -0.034 mag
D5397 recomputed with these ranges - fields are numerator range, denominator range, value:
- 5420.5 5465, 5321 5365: 1.03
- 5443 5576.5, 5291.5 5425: 1.07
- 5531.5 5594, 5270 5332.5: 1.11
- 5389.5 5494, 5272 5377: 1.03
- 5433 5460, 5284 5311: 1.03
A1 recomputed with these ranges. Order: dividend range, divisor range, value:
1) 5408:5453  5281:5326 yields 0.97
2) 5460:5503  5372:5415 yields 1.03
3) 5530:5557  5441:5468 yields 1.01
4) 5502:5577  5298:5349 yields 1.01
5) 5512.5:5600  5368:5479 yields 1.01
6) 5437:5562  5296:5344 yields 1.02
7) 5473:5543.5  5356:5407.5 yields 1.01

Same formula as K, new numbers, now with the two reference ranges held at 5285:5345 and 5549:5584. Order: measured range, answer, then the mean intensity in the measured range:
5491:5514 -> 0.00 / 14.9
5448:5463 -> 0.01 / 14.8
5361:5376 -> 0.03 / 14.6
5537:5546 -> -0.02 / 15.2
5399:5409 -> 0.06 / 14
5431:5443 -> 0.01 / 14.7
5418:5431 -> 0.02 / 14.6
